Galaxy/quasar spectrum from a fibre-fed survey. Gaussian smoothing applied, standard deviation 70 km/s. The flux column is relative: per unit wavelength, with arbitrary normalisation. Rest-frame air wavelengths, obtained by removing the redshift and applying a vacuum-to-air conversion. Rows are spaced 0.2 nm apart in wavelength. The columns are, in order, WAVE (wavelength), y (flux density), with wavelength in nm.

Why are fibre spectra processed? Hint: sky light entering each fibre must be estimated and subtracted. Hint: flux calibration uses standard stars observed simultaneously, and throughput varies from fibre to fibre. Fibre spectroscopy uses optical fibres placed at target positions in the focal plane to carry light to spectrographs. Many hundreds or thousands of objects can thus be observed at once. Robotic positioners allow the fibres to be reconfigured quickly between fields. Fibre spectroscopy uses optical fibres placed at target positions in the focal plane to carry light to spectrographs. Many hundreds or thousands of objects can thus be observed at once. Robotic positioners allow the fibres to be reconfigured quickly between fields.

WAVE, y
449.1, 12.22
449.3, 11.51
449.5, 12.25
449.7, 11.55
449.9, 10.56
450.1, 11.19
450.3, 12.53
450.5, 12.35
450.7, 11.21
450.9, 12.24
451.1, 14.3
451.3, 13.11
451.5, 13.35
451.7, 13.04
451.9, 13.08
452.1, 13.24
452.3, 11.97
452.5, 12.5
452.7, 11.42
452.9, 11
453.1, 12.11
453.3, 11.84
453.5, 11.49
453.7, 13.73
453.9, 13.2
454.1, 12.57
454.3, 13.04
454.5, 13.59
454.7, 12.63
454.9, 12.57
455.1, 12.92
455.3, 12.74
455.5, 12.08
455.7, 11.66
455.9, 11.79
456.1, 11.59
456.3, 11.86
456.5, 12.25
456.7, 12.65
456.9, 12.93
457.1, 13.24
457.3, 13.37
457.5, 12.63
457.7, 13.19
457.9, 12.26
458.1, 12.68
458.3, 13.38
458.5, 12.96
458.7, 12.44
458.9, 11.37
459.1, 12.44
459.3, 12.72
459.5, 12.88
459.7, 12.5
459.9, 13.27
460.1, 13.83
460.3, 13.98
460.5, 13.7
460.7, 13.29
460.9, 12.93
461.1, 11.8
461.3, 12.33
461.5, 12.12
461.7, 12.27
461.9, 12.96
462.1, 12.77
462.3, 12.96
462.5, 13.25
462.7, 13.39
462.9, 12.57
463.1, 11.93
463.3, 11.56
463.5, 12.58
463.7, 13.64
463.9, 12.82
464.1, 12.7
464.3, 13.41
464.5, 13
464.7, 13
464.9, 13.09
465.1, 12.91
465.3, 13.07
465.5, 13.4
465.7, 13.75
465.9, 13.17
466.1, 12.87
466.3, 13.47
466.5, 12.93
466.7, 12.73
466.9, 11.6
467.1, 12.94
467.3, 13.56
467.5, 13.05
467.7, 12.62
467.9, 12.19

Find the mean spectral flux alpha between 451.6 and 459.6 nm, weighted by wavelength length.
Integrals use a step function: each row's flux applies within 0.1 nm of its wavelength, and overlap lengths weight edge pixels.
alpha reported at 12.5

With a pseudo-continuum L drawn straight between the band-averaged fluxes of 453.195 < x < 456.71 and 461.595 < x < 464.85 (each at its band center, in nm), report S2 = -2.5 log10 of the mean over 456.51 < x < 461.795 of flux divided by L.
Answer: -0.01 mag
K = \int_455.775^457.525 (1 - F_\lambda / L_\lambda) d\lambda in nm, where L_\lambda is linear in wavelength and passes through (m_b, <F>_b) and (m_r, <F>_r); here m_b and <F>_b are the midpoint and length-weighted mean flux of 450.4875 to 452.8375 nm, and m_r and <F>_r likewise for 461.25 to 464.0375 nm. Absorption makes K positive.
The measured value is 0.03 nm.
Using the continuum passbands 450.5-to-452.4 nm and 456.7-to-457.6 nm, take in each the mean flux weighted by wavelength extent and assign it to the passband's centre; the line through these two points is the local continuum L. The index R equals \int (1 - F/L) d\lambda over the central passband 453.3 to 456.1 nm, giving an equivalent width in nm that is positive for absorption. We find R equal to 0.079 nm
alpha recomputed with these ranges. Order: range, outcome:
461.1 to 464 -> 12.6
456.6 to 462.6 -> 12.8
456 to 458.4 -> 12.7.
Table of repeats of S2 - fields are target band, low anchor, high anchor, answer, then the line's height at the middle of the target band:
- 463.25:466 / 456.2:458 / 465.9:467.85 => -0.02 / 12.8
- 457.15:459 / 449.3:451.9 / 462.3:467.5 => -0.01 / 12.6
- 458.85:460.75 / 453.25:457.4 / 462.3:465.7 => -0.02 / 12.8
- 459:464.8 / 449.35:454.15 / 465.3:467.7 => 0.00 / 12.8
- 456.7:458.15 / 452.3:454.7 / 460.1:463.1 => -0.02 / 12.6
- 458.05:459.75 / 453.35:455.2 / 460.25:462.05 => 0.02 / 12.8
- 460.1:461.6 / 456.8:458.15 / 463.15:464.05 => -0.02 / 12.7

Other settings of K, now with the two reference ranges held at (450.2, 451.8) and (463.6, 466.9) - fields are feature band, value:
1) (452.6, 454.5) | 0.072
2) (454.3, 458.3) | 0.090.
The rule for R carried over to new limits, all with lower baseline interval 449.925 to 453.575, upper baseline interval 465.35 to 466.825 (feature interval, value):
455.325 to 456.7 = 0.06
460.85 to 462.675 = 0.04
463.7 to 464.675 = 0.00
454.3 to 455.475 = -0.03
